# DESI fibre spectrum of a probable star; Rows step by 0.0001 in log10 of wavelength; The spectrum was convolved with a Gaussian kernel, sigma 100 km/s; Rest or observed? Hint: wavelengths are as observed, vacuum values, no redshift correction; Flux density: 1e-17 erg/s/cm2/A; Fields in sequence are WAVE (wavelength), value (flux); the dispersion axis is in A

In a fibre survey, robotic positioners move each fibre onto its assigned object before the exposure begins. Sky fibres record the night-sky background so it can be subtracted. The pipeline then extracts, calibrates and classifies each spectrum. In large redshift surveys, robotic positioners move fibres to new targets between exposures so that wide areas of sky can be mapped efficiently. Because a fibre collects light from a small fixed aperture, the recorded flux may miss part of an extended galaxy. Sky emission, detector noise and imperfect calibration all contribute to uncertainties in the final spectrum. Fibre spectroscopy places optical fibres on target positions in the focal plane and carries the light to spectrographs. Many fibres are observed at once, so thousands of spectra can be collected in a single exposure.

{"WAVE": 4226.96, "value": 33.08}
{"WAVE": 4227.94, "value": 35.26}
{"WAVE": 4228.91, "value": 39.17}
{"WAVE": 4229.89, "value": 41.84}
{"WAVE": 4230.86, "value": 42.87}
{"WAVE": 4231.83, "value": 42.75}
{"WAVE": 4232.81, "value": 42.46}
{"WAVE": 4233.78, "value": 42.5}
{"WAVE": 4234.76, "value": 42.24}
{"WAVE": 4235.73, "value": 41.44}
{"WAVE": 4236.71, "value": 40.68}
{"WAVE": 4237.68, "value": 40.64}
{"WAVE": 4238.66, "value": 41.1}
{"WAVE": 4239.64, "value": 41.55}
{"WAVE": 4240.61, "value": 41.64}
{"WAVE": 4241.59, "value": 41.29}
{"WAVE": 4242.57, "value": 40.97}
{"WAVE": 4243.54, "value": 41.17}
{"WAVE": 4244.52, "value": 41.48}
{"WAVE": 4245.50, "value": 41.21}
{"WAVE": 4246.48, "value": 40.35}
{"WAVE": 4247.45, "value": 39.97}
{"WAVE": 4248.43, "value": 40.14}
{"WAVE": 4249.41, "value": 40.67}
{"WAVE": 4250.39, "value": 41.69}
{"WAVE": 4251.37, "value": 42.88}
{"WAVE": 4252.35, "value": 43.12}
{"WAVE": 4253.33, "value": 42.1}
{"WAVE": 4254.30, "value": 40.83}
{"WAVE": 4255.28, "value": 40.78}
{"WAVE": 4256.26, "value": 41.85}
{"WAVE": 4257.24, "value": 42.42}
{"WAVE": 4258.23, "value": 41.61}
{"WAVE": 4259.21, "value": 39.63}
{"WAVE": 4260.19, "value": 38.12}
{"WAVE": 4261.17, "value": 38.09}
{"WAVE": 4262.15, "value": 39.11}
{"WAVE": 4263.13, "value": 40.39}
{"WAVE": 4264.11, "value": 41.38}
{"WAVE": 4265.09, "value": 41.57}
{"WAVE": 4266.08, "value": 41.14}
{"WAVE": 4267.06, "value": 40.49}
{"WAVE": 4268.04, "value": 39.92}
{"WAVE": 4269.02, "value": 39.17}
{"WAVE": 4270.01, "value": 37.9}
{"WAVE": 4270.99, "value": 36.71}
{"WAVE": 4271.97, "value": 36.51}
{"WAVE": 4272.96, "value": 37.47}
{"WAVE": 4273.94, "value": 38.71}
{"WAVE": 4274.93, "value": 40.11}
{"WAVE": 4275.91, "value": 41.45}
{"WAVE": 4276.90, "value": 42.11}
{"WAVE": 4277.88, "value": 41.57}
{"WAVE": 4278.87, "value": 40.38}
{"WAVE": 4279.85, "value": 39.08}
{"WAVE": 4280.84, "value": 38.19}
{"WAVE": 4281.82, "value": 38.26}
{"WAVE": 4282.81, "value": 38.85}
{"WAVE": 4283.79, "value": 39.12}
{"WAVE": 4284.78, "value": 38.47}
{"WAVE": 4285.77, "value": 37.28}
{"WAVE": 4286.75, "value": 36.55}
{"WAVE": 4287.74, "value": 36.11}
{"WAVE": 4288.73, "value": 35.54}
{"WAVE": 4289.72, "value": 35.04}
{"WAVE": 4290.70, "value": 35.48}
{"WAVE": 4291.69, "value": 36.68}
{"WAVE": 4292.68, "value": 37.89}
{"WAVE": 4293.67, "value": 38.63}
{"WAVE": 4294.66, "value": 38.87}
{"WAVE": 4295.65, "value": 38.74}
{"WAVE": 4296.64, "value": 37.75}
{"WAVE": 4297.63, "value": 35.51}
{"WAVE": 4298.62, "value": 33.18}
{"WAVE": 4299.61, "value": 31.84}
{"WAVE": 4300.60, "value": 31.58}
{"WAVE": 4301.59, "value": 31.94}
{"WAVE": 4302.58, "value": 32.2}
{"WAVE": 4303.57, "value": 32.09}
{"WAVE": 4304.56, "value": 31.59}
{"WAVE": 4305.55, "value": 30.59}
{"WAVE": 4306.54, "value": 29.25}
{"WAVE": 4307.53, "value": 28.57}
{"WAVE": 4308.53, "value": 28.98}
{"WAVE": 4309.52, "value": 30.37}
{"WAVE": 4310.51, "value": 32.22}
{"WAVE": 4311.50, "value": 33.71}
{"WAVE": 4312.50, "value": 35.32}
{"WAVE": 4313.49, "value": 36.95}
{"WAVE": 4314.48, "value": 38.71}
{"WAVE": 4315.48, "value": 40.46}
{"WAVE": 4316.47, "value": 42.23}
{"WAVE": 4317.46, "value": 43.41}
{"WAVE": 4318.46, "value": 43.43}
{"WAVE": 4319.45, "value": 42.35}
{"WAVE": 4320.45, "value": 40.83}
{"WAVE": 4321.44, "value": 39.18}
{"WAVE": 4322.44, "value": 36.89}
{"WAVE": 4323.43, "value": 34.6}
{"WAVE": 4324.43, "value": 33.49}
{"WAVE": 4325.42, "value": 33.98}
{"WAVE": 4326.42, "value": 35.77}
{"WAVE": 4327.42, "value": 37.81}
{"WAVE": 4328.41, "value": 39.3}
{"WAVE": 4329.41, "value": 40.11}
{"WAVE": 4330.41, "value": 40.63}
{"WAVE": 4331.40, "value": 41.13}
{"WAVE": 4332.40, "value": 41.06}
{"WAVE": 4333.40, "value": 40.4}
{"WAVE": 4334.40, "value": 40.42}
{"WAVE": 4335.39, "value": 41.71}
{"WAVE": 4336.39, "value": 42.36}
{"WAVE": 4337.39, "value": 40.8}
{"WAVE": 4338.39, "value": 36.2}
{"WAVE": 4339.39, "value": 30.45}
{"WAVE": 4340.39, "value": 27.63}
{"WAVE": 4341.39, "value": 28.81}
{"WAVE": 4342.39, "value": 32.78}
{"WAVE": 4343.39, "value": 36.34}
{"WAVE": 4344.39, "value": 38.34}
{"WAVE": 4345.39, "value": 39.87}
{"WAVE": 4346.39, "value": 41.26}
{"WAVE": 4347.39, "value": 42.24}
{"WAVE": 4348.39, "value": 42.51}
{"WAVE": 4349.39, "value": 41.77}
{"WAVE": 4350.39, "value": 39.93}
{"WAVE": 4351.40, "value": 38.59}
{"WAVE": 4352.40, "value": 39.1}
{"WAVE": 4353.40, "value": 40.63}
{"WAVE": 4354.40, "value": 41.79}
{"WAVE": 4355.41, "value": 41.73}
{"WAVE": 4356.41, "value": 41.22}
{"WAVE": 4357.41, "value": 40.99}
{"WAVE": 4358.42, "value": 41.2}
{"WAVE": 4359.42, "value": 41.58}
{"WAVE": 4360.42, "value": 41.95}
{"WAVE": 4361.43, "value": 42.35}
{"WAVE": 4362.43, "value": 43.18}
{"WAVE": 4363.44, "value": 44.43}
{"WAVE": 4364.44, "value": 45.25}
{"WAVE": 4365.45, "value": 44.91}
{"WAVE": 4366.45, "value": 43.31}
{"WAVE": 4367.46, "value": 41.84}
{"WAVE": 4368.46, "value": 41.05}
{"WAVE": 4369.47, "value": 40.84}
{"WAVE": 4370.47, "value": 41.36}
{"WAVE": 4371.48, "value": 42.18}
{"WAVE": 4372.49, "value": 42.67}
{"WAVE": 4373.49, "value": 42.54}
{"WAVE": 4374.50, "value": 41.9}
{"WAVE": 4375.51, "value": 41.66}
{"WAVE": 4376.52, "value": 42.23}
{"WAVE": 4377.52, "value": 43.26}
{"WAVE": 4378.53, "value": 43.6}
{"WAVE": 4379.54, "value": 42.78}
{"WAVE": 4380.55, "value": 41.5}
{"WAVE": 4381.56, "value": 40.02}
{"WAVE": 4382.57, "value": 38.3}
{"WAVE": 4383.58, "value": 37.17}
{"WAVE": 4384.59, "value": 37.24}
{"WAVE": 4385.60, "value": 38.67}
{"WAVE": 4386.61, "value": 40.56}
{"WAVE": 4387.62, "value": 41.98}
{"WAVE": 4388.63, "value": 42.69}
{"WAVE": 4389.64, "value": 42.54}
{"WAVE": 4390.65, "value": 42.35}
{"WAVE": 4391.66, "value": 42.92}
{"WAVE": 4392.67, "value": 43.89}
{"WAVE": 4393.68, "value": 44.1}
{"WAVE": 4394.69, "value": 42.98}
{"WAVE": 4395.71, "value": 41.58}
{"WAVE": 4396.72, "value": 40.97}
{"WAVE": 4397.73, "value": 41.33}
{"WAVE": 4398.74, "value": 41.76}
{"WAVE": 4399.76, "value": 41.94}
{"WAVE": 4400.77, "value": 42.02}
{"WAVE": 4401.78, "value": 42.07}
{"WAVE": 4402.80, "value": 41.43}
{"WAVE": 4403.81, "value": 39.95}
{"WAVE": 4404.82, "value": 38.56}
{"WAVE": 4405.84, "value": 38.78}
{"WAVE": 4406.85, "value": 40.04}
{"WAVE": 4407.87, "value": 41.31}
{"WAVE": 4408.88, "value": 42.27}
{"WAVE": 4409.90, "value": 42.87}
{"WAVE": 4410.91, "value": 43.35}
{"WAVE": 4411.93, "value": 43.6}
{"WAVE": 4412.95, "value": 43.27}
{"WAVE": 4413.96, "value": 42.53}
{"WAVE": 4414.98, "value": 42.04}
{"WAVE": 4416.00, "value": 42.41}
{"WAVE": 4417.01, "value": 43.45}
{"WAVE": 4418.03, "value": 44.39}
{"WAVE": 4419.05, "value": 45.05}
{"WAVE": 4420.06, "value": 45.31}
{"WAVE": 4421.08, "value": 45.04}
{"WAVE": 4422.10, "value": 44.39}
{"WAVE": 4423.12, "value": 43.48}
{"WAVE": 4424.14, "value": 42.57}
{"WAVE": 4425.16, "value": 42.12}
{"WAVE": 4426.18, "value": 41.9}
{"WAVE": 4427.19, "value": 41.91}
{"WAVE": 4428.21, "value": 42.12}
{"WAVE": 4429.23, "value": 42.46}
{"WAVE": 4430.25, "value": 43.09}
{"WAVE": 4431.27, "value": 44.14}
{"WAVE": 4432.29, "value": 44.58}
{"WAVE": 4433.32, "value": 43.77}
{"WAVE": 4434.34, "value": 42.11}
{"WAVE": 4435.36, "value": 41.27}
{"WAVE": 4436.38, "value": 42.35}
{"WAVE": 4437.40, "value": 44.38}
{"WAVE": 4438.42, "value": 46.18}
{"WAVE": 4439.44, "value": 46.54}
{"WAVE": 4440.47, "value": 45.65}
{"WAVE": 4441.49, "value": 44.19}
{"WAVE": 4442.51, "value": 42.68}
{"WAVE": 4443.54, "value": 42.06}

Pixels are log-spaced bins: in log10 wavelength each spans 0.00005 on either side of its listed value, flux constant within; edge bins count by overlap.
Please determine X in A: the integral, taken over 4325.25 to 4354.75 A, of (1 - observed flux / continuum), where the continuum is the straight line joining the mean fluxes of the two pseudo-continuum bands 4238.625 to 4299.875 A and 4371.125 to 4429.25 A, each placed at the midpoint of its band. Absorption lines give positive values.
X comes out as 1.67 A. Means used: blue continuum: 39.3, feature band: 38.5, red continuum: 42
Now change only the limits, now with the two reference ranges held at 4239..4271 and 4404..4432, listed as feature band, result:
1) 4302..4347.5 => 5.4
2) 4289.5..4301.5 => 1.6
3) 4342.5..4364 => 0.5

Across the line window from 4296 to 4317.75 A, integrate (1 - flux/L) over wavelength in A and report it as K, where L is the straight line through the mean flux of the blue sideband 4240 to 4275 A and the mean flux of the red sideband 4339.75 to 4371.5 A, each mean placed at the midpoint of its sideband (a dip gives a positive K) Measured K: 3.4 A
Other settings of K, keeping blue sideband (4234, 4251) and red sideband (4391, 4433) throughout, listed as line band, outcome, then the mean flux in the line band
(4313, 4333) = 1.3 A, 39.1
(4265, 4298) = 2.4 A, 38.4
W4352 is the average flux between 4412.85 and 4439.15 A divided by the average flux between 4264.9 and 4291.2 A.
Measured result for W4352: 1.1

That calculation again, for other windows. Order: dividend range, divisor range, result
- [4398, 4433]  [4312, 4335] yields 1.09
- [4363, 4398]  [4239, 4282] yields 1.04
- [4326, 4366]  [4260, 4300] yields 1.04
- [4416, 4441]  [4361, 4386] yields 1.05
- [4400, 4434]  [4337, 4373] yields 1.06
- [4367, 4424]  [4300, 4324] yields 1.19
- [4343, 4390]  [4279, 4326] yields 1.15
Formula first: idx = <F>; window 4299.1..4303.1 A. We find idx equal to 31.9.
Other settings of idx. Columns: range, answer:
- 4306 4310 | 29.3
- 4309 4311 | 31.3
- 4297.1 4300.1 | 33.6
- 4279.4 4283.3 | 38.6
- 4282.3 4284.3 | 39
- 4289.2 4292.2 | 35.8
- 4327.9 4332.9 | 40.5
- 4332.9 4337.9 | 41.1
